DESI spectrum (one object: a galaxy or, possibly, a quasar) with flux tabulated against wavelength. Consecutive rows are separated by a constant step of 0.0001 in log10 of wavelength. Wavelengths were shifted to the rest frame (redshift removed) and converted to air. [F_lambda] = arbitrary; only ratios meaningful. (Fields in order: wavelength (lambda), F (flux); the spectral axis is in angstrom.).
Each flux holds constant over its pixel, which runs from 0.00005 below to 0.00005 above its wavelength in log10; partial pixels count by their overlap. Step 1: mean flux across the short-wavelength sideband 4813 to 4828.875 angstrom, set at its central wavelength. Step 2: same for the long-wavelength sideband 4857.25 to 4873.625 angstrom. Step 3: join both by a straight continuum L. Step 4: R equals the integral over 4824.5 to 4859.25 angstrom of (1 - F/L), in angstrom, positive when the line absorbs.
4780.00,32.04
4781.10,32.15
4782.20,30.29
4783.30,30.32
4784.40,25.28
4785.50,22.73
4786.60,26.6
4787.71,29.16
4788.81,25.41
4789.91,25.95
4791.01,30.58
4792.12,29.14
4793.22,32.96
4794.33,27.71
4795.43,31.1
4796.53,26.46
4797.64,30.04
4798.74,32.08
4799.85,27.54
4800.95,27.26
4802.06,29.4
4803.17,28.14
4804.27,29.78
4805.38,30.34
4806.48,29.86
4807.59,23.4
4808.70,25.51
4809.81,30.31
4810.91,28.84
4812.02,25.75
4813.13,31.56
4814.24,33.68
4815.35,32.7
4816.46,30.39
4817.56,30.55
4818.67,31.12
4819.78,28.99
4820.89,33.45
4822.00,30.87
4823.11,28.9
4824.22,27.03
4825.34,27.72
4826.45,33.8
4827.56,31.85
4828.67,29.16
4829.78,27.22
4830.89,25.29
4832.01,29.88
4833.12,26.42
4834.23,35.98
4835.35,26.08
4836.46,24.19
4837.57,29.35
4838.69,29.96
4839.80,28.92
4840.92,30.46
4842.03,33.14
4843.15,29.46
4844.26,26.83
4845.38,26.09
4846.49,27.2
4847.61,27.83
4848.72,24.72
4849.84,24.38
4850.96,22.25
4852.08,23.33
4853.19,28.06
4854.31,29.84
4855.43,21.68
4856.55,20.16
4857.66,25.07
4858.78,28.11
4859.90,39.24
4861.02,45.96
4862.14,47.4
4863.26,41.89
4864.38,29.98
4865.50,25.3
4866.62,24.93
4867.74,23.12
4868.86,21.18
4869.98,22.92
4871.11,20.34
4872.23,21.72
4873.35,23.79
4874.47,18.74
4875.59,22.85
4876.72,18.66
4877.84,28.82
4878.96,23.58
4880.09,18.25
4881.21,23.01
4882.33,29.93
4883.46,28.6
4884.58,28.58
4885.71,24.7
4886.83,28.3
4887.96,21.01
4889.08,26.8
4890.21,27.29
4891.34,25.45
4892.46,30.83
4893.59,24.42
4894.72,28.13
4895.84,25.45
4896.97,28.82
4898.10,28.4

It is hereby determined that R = 3.1 angstrom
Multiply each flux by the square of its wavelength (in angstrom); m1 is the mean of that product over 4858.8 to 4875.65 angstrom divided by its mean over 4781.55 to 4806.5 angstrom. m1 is 1.04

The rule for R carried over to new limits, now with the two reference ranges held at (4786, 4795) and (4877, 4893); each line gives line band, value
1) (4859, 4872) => -2.1 angstrom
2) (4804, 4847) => -2.8 angstrom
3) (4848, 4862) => -0.8 angstrom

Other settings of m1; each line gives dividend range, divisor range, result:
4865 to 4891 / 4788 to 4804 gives 0.86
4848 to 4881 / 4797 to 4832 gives 0.92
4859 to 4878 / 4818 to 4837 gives 0.97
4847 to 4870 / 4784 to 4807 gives 1.03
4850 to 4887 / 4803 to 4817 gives 0.93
